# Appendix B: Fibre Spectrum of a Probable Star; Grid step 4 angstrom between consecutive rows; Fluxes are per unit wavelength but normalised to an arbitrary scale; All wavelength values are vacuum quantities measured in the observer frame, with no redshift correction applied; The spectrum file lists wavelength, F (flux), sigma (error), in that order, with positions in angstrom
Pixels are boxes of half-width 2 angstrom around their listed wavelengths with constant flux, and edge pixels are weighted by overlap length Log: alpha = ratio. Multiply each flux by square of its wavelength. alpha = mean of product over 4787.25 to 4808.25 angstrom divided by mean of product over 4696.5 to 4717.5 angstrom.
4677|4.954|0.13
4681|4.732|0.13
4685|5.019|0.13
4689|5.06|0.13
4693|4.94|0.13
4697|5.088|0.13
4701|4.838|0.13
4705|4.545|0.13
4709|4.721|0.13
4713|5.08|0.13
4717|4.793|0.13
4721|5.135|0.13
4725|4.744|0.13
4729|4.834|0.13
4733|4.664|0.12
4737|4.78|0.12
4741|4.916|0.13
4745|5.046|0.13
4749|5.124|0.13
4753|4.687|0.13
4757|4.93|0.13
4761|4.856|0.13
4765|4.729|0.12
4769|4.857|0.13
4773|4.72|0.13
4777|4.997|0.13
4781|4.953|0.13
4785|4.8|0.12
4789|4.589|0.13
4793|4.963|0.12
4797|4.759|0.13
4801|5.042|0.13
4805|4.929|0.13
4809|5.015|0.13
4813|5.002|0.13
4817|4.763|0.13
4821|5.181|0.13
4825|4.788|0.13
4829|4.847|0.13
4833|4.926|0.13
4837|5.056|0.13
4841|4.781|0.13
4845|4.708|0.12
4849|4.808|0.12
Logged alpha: 1.05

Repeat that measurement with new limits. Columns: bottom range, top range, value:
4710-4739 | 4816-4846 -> 1.05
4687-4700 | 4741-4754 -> 1.01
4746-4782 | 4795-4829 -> 1.03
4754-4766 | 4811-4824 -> 1.05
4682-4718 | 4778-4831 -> 1.05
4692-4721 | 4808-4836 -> 1.06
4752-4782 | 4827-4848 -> 1.03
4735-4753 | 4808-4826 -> 1.04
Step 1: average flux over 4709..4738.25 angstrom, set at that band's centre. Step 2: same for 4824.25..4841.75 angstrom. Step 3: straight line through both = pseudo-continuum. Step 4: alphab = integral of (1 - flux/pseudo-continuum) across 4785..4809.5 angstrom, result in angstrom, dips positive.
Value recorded 0.1 angstrom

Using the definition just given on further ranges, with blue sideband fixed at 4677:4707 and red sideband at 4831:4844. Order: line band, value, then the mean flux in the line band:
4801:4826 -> -0.3 angstrom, 4.96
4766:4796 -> 0.4 angstrom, 4.83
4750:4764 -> 0.2 angstrom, 4.84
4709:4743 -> 0.3 angstrom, 4.86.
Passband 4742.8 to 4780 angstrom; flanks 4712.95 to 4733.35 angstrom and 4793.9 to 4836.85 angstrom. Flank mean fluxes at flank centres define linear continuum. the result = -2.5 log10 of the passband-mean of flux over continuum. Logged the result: 0.00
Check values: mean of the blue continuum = 4.87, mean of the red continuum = 4.93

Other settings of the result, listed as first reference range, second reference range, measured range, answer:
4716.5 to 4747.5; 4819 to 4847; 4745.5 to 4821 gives 0.00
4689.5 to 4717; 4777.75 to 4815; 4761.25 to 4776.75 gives 0.02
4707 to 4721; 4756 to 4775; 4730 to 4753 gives -0.01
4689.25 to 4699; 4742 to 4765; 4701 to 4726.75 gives 0.03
